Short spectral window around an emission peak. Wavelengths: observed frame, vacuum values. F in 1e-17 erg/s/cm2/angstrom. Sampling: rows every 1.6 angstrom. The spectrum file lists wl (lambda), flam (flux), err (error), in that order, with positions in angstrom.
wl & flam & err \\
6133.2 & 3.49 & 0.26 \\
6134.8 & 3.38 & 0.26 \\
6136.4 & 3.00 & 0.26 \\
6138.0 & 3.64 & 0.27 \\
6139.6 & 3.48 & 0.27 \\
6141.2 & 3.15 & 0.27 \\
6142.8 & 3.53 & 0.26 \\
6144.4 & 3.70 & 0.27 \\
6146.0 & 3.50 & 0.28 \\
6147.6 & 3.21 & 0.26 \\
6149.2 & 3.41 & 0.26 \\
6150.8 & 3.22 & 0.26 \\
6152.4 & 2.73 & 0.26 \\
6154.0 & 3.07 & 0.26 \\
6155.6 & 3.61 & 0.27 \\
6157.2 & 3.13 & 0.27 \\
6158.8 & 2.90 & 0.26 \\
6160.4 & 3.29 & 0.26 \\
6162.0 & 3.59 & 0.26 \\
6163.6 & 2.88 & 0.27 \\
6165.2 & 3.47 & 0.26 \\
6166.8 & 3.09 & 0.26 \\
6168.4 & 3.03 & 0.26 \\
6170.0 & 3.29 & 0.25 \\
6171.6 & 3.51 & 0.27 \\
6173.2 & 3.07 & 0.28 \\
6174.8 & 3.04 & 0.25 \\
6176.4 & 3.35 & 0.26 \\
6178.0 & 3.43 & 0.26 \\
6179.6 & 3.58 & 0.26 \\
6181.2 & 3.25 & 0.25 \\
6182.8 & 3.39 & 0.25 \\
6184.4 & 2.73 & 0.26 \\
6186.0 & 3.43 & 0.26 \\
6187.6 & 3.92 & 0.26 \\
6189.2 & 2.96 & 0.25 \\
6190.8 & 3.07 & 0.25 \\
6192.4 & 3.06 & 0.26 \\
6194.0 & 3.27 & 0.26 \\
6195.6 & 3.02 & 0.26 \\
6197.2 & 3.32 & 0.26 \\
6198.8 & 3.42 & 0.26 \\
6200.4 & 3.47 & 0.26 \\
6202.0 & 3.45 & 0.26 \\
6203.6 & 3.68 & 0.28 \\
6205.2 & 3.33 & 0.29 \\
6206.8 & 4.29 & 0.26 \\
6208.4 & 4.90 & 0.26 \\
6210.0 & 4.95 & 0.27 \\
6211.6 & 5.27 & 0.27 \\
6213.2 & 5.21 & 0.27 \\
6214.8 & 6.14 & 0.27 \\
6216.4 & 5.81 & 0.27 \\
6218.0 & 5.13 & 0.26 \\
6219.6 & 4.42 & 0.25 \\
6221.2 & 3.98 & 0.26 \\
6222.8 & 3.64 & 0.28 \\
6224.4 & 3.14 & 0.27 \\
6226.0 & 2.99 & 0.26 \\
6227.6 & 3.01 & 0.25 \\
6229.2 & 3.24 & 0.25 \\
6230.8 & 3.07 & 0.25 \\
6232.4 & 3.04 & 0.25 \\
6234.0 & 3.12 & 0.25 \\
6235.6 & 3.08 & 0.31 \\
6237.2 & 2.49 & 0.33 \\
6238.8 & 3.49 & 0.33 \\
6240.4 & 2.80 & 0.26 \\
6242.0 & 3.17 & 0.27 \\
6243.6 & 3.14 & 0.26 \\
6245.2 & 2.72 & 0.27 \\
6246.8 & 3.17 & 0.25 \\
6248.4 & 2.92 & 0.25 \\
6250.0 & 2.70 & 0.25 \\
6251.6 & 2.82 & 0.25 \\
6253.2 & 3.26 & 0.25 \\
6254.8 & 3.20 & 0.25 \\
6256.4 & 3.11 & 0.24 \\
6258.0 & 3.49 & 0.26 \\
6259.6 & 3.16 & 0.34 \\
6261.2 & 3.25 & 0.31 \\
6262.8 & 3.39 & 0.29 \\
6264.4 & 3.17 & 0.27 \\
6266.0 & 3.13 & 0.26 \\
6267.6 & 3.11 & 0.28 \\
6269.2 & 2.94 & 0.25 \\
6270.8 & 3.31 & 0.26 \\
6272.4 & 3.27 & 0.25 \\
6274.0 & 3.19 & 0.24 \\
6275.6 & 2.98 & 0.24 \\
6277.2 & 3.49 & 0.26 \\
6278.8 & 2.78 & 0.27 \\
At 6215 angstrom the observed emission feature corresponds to [O II] 3727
